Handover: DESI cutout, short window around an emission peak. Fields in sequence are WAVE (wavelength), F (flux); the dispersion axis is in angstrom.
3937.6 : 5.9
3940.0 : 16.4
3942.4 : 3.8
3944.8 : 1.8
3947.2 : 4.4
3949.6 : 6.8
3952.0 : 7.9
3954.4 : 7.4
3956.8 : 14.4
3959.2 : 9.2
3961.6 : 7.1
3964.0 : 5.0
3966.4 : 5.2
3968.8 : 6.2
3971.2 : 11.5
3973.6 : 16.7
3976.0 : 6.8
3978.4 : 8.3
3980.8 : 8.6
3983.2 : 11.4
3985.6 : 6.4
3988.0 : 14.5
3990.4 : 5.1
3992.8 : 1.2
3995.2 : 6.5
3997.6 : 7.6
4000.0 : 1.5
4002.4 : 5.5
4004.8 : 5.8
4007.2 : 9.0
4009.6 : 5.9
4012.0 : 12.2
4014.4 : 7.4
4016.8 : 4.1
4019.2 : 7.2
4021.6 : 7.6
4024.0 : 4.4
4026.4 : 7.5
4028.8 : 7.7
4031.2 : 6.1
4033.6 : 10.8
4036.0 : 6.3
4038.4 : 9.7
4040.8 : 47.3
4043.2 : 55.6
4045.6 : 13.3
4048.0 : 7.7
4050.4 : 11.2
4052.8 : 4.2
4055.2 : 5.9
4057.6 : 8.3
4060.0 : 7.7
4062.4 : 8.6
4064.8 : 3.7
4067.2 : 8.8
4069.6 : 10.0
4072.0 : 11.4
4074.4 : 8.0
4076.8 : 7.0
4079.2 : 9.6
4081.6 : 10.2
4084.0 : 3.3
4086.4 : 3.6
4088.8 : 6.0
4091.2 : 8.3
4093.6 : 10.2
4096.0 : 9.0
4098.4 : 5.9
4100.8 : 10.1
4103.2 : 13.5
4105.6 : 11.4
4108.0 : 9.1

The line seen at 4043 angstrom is [O II]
